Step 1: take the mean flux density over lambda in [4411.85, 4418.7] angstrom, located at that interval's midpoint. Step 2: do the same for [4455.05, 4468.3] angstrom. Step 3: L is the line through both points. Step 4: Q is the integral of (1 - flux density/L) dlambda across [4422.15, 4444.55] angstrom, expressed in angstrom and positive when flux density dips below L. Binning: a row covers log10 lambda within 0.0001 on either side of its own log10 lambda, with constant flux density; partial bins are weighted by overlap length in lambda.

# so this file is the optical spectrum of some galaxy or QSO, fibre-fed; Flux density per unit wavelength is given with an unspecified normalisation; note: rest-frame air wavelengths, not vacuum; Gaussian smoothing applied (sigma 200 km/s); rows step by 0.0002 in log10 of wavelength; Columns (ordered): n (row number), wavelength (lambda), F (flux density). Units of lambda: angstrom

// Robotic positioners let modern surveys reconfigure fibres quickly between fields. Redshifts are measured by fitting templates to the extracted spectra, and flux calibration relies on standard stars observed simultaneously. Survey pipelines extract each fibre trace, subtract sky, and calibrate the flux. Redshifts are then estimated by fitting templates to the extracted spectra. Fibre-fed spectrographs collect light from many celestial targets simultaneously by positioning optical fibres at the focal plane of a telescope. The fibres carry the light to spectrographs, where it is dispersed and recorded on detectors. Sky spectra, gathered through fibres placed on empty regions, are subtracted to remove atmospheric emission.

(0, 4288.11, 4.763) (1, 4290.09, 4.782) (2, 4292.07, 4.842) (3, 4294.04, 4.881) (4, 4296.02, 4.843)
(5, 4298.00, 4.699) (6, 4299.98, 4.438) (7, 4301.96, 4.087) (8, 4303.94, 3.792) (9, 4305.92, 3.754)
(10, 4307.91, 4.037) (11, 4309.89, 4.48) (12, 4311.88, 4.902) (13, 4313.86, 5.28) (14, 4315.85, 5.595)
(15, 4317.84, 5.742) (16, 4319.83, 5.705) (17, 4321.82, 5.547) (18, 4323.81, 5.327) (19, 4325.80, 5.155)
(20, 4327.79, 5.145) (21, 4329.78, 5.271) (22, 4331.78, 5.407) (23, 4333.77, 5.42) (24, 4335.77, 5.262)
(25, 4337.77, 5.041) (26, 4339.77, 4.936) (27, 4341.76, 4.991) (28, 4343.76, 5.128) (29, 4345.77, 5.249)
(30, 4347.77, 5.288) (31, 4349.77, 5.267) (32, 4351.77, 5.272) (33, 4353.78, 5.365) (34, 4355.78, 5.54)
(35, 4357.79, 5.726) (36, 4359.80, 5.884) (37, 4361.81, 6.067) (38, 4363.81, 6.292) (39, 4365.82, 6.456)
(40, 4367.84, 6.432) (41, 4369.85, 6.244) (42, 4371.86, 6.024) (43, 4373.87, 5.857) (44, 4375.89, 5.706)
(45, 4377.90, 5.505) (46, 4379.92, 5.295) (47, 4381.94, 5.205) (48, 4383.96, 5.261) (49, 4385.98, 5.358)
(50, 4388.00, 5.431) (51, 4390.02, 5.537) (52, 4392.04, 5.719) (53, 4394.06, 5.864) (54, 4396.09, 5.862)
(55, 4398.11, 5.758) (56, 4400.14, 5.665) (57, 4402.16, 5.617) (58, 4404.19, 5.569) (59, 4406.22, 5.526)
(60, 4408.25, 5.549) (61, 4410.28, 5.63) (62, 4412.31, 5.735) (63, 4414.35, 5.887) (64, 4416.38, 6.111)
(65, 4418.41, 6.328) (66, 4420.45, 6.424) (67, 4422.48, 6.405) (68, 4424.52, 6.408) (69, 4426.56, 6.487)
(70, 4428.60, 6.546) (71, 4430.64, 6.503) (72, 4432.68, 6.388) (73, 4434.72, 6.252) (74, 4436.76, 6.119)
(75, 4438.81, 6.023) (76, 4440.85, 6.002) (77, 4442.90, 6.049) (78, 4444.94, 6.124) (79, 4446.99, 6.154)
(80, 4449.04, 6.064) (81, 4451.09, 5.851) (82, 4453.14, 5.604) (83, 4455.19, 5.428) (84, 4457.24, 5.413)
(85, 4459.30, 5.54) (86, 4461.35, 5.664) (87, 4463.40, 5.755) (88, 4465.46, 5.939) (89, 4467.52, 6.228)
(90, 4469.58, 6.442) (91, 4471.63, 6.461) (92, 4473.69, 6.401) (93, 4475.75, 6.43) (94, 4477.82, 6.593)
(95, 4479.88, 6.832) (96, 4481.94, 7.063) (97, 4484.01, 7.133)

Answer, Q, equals -1.5 angstrom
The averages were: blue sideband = 6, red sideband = 5.72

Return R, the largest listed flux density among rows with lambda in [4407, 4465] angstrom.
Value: 6.546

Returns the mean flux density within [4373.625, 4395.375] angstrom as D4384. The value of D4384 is 5.51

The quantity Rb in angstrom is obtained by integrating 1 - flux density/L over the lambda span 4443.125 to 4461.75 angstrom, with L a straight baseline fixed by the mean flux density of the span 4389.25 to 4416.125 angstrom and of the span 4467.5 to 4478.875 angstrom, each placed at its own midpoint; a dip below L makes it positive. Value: 1.3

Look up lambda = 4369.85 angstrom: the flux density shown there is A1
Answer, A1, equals 6.244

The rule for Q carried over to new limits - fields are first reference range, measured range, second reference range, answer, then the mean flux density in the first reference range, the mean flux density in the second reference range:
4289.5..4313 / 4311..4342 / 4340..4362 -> -2.4 angstrom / 4.46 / 5.39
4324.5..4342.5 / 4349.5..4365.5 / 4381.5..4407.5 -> -1.2 angstrom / 5.19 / 5.58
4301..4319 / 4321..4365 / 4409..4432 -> -2.4 angstrom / 4.64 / 6.22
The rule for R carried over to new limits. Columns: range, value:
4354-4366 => 6.456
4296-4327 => 5.742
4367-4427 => 6.487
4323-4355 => 5.42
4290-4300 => 4.881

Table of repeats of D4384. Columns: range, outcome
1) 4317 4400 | 5.55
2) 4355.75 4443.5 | 5.92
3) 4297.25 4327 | 4.84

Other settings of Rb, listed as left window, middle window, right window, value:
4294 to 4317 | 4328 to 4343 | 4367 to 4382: -0.2 angstrom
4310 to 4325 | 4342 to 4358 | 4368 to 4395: 0.6 angstrom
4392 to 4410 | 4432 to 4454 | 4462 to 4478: -0.1 angstrom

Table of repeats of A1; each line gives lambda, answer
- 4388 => 5.431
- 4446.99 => 6.154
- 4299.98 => 4.438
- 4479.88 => 6.832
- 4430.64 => 6.503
